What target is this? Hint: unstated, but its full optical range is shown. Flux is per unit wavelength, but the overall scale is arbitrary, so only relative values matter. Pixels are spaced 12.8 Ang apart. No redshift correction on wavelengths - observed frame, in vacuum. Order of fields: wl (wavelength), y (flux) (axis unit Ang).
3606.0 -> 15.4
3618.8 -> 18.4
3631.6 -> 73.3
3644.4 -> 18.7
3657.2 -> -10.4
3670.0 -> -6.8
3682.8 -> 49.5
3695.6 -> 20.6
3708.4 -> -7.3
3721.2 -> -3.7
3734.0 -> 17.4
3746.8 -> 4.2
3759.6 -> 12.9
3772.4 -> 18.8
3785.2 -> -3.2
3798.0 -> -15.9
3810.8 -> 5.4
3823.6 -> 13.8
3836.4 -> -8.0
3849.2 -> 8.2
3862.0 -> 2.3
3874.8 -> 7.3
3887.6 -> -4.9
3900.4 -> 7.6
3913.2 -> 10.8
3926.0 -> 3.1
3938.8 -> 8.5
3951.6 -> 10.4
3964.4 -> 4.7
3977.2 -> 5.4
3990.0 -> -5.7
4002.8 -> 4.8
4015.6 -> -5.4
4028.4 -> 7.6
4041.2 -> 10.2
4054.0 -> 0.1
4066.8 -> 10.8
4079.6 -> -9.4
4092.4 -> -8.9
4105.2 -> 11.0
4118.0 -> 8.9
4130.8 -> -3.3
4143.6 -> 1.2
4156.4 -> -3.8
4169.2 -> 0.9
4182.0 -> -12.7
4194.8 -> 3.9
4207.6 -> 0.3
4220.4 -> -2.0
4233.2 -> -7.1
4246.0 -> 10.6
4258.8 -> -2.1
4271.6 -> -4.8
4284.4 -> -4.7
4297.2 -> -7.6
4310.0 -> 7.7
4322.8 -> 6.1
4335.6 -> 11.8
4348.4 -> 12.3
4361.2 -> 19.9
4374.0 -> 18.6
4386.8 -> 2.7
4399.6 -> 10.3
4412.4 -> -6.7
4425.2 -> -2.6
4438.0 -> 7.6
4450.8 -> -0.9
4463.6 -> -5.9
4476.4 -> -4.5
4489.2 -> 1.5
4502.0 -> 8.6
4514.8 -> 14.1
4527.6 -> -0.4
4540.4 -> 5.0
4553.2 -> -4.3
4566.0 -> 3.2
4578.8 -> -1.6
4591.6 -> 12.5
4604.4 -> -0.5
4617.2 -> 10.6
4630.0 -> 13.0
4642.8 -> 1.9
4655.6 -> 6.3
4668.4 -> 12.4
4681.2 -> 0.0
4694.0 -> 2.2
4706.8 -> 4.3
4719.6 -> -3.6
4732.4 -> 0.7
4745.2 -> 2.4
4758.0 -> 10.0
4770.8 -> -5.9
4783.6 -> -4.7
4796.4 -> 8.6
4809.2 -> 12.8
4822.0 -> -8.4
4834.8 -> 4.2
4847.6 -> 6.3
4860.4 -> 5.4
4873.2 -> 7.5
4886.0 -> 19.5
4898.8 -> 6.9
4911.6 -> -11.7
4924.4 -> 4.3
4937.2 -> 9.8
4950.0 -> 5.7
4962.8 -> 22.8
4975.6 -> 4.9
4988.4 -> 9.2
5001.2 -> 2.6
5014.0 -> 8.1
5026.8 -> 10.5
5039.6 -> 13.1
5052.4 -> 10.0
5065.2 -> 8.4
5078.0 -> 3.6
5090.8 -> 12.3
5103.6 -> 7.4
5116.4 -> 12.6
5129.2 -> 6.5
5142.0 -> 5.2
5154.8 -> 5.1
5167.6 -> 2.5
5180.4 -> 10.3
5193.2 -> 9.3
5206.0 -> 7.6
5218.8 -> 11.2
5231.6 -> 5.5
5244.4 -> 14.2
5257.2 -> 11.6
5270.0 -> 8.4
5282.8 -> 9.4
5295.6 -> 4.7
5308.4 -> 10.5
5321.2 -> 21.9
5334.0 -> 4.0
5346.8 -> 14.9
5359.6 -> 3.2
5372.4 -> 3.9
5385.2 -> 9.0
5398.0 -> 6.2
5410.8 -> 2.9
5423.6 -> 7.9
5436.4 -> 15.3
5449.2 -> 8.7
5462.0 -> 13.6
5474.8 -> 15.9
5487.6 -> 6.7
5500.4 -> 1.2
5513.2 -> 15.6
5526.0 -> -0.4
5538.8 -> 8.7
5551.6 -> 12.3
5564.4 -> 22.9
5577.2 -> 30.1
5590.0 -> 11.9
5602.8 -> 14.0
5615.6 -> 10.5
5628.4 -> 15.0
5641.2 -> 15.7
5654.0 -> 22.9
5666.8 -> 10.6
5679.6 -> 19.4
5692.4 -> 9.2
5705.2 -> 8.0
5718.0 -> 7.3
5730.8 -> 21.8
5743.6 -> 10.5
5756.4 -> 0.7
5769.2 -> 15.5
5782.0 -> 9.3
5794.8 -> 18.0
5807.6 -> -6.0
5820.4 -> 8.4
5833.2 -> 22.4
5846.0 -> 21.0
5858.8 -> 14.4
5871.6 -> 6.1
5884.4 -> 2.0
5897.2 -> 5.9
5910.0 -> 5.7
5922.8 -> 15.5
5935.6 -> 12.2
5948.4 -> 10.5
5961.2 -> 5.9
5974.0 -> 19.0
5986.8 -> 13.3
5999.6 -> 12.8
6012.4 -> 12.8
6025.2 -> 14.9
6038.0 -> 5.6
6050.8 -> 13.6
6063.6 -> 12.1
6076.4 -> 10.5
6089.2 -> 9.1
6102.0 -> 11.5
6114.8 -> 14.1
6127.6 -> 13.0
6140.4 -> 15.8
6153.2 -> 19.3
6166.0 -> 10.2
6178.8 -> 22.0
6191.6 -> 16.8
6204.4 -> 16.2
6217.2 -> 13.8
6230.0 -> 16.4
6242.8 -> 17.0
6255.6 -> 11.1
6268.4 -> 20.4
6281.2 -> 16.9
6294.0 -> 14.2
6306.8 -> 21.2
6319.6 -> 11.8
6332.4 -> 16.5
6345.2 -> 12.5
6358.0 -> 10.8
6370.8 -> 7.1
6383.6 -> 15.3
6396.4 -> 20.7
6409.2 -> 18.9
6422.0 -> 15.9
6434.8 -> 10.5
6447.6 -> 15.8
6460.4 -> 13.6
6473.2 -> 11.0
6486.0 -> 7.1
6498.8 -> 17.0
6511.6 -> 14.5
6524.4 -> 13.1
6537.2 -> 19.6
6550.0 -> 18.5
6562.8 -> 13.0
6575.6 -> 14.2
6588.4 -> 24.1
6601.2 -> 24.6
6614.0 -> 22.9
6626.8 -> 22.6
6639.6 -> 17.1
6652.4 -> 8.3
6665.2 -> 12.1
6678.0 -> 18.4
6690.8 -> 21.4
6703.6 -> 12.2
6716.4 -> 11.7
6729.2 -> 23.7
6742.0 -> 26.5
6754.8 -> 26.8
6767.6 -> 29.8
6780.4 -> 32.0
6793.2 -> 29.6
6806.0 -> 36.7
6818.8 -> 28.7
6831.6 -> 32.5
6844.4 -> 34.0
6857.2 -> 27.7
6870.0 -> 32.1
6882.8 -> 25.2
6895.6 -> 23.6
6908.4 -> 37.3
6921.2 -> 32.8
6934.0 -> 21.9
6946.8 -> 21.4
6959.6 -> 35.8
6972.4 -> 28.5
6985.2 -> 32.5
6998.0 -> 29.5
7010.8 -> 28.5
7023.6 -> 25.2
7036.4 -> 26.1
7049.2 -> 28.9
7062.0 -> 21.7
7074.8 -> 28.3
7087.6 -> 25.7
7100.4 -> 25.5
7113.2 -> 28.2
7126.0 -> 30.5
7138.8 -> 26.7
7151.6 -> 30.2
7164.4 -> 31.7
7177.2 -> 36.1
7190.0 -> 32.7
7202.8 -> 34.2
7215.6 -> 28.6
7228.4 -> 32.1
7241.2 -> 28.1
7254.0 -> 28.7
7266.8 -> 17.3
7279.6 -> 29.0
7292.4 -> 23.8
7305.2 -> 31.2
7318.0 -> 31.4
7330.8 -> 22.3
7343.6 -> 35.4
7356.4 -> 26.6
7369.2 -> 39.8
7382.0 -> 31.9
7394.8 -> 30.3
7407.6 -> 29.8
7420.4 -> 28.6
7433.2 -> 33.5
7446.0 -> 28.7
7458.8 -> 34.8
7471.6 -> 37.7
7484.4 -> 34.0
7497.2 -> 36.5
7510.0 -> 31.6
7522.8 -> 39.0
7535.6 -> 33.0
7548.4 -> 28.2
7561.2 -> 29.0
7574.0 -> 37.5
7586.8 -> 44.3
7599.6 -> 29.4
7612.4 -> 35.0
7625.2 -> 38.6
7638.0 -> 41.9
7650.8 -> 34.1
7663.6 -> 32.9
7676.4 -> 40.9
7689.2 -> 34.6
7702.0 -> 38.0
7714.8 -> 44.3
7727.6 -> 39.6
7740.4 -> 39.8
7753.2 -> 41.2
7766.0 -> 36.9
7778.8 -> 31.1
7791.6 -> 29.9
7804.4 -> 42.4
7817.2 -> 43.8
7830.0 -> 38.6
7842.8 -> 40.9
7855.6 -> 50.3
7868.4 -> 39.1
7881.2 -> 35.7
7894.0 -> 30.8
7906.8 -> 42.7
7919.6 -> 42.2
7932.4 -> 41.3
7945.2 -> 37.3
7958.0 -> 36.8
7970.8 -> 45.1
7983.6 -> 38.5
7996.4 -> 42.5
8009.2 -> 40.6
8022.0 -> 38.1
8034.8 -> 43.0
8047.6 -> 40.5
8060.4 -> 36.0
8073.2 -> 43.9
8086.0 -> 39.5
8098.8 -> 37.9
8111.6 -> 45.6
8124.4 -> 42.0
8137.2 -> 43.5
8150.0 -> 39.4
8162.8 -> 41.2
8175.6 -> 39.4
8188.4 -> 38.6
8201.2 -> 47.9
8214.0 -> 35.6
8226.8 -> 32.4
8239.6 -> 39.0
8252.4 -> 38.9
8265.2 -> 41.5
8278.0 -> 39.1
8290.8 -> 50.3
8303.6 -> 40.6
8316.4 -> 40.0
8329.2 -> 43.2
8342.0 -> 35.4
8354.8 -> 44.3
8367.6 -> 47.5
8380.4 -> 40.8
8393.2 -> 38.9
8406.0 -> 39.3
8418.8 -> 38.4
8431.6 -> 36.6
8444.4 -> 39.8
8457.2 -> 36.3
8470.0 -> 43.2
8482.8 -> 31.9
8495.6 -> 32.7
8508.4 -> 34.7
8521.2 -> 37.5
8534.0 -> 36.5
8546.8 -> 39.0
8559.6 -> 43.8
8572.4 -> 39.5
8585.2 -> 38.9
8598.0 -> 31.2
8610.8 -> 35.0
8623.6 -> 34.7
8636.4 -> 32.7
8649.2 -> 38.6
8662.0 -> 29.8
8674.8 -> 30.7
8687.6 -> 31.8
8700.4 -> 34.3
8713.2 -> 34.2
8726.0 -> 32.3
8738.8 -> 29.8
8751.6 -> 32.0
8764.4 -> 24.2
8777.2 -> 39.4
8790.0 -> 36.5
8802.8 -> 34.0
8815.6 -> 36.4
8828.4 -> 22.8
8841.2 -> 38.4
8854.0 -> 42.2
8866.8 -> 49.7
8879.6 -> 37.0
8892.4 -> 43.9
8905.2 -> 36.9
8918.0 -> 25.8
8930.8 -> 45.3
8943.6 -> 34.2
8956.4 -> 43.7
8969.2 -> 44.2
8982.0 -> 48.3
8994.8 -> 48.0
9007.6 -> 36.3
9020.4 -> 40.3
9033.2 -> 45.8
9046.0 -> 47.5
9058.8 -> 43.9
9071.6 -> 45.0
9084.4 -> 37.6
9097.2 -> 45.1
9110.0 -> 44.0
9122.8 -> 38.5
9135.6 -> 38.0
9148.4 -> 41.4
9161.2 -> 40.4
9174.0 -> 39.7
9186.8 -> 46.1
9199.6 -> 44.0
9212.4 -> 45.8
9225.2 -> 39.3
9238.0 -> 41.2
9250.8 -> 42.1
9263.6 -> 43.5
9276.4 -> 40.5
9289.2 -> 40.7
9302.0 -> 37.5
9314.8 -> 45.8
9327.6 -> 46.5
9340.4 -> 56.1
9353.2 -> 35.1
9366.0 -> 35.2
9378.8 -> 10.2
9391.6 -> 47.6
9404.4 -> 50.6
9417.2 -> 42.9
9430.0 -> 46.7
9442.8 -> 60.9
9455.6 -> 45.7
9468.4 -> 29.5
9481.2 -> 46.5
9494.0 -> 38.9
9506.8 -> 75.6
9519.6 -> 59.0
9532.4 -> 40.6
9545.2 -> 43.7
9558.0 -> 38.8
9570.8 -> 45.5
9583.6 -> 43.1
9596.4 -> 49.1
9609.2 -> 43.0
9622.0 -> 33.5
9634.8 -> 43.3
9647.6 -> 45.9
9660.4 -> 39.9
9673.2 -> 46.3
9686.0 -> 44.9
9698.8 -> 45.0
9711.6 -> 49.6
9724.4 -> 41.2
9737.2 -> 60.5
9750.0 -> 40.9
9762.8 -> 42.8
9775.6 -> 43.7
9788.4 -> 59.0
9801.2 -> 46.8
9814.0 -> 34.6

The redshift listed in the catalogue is 0.69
